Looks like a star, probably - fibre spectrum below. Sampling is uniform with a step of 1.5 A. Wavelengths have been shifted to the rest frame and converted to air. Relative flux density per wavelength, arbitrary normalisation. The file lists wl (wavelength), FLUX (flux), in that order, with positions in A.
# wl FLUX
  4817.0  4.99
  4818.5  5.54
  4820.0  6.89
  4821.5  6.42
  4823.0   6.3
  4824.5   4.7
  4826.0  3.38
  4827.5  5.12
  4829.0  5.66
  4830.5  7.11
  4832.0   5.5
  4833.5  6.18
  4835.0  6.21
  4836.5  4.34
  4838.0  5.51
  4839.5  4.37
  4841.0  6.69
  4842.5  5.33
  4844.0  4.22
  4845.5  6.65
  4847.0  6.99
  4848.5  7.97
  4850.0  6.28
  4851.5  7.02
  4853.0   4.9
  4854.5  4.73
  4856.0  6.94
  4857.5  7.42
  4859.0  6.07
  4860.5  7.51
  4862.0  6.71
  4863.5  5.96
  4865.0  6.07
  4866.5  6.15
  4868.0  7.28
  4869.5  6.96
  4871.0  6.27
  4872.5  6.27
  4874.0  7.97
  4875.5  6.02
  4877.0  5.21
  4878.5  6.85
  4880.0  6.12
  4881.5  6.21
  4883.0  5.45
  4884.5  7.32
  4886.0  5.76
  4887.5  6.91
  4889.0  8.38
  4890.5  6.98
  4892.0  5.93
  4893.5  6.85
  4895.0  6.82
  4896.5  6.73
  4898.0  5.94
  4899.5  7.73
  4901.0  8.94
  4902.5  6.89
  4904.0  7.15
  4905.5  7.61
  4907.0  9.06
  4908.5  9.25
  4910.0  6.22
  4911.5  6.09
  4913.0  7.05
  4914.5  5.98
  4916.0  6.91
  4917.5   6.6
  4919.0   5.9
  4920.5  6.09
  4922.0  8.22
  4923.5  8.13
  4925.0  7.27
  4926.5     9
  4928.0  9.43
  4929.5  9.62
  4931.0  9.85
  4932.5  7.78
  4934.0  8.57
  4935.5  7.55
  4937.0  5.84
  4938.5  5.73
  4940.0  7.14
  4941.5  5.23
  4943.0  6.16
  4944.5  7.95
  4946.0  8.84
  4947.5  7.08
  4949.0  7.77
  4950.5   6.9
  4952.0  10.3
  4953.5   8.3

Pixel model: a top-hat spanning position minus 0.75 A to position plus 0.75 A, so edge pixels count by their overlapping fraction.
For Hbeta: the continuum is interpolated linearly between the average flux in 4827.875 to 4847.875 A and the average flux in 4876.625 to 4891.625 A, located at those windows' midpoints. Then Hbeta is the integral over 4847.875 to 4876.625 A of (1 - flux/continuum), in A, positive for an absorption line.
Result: -1.7 A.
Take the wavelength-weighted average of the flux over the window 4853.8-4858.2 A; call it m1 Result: 6.37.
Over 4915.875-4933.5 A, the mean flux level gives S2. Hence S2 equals 7.94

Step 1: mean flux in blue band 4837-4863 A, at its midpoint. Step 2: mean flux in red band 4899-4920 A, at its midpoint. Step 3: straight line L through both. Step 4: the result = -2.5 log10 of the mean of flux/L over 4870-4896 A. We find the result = 0.033 mag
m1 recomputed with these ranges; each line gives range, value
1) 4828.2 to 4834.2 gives 6.1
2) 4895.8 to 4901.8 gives 7.34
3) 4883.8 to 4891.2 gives 7.07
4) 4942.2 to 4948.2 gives 7.49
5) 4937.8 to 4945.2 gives 6.44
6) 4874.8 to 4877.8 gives 5.63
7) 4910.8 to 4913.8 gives 6.57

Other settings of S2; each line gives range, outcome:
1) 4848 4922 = 6.73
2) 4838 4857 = 6.01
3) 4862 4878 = 6.44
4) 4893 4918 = 7.17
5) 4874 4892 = 6.51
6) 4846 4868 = 6.51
